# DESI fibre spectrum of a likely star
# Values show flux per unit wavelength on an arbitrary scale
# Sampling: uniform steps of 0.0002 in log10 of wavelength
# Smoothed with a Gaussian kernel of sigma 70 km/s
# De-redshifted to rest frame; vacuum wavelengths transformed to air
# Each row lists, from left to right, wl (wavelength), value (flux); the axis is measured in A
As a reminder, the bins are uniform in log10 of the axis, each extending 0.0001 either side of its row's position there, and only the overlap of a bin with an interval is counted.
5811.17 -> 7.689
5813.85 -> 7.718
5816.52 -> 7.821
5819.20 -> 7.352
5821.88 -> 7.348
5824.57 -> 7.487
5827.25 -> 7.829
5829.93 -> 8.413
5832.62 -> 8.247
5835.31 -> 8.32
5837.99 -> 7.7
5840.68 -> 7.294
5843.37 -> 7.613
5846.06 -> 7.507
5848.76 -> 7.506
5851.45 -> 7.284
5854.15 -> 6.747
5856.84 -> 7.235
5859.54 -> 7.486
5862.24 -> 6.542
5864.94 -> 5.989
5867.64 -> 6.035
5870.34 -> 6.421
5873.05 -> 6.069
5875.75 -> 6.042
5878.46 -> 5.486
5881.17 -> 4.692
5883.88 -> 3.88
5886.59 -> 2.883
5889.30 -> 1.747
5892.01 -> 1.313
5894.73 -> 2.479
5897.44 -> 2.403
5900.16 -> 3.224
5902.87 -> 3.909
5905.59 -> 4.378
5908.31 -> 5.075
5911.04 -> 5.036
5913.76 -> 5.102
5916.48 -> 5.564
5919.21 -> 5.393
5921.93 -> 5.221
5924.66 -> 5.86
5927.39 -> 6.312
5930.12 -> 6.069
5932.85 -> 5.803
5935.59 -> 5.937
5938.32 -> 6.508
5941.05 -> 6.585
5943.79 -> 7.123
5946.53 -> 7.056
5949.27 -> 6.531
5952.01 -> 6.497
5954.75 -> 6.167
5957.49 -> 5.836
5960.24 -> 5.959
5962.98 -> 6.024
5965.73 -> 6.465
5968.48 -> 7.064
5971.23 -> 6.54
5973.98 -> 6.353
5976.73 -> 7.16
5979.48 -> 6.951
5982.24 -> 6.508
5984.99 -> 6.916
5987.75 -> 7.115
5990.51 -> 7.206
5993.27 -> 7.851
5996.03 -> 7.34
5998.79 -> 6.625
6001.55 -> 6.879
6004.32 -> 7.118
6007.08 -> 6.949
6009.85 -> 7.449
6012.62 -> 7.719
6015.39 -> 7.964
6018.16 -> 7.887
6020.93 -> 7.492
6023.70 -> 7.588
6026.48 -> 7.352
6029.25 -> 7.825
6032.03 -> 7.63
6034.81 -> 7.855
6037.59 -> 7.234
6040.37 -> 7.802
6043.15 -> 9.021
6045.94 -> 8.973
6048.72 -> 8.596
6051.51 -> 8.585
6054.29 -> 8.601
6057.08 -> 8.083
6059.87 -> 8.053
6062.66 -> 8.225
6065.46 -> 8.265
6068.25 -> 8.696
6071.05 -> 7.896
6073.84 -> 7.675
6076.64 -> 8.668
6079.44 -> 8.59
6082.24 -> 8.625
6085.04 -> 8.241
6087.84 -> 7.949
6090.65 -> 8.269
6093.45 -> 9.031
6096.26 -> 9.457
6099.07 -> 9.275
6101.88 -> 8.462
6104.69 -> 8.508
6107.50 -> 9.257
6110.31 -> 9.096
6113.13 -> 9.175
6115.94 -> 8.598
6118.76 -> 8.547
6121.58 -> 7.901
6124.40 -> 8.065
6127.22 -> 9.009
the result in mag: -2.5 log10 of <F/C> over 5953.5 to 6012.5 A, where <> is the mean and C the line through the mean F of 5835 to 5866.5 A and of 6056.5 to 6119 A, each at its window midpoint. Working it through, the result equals 0.17 mag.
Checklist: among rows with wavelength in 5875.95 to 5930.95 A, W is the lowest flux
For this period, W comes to 1.313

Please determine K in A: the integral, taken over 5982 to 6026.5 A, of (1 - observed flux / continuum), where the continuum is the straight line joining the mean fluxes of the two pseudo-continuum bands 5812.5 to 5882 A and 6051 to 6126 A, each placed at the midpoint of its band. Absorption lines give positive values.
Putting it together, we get 3.9 A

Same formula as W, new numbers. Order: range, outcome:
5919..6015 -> 5.221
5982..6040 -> 6.508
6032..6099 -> 7.234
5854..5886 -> 3.88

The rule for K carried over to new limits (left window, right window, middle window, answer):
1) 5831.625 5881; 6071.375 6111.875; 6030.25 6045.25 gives 0.5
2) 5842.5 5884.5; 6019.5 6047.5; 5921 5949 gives 3.1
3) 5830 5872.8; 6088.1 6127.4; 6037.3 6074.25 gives 0.5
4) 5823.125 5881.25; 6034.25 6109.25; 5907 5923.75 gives 4.9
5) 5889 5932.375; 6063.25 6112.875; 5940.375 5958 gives -4.2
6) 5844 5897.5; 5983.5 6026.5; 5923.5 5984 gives 1.5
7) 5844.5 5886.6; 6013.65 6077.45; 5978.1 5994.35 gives 0.9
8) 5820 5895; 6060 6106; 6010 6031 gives 0.5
